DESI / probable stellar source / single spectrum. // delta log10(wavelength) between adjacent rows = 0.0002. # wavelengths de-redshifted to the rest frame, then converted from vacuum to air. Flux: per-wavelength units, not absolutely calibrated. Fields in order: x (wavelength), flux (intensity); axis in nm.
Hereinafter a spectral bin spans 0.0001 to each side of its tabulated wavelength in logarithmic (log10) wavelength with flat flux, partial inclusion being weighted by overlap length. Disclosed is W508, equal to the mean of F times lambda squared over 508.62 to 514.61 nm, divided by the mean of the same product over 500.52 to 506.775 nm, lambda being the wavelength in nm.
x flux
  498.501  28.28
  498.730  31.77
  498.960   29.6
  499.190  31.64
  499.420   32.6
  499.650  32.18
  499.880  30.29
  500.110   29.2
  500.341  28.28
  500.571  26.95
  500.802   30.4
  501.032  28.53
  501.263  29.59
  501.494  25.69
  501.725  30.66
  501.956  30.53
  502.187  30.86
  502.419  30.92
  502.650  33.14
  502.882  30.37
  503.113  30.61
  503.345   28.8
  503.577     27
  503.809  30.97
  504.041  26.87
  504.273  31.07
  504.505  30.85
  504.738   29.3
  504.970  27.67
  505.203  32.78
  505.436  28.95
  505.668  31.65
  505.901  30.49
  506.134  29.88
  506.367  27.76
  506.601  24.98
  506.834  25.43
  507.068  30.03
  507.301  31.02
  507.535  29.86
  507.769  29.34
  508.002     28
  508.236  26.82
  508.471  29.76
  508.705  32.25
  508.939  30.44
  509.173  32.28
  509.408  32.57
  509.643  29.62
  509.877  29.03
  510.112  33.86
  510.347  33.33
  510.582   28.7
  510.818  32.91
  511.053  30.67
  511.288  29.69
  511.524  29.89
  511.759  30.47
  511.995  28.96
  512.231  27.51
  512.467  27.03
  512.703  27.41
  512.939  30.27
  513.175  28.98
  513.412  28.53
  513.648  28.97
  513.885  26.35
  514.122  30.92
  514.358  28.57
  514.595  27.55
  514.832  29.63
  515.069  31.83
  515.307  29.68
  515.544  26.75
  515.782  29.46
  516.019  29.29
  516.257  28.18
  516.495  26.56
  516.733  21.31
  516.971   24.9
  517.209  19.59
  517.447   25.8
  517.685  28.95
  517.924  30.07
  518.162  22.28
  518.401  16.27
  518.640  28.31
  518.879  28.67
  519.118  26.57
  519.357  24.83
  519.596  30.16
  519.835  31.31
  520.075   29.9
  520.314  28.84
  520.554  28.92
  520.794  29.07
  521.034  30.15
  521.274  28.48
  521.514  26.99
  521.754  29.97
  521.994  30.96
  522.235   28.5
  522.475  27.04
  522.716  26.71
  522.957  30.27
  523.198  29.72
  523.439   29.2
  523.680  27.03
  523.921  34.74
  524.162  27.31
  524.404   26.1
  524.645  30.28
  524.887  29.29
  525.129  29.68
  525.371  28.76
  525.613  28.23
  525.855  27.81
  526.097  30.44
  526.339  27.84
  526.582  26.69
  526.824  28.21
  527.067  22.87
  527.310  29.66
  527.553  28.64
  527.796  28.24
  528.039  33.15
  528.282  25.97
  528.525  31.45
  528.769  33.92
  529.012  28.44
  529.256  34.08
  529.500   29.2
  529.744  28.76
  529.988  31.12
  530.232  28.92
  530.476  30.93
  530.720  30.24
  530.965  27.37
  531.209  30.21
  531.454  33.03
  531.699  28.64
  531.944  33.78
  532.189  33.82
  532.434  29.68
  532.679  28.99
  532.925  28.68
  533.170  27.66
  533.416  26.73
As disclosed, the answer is 1.0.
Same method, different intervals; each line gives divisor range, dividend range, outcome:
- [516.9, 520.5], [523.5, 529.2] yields 1.13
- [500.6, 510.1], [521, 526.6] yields 1.04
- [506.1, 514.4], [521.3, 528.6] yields 1.03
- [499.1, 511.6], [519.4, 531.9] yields 1.06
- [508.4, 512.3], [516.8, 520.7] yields 0.89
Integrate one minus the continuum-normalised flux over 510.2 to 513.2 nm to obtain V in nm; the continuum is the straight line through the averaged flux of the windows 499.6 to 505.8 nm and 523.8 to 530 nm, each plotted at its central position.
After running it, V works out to -0.018 nm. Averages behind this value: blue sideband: 29.8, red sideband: 29.2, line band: 29.7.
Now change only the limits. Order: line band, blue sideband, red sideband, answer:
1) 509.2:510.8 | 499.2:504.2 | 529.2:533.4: -0.08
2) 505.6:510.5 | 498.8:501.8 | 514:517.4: -0.24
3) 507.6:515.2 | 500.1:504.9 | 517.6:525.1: -0.21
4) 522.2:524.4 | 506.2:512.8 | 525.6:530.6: 0.04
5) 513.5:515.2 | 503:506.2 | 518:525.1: -0.01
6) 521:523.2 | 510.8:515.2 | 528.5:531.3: 0.08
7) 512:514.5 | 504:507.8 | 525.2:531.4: 0.07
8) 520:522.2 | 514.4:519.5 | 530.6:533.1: -0.13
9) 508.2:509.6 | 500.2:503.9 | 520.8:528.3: -0.07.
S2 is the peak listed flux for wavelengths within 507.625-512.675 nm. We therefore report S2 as 33.86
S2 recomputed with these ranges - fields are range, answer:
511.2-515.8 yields 31.83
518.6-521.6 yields 31.31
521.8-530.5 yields 34.74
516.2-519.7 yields 30.16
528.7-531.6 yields 34.08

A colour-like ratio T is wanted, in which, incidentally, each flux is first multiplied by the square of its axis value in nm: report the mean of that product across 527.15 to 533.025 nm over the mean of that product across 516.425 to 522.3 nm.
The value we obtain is 1.16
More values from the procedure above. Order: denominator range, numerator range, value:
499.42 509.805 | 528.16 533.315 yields 1.13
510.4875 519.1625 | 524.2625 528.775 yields 1.08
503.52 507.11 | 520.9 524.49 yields 1.06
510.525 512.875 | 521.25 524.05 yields 1.04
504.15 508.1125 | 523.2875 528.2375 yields 1.05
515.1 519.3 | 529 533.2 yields 1.22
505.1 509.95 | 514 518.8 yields 0.93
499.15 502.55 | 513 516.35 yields 1.02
